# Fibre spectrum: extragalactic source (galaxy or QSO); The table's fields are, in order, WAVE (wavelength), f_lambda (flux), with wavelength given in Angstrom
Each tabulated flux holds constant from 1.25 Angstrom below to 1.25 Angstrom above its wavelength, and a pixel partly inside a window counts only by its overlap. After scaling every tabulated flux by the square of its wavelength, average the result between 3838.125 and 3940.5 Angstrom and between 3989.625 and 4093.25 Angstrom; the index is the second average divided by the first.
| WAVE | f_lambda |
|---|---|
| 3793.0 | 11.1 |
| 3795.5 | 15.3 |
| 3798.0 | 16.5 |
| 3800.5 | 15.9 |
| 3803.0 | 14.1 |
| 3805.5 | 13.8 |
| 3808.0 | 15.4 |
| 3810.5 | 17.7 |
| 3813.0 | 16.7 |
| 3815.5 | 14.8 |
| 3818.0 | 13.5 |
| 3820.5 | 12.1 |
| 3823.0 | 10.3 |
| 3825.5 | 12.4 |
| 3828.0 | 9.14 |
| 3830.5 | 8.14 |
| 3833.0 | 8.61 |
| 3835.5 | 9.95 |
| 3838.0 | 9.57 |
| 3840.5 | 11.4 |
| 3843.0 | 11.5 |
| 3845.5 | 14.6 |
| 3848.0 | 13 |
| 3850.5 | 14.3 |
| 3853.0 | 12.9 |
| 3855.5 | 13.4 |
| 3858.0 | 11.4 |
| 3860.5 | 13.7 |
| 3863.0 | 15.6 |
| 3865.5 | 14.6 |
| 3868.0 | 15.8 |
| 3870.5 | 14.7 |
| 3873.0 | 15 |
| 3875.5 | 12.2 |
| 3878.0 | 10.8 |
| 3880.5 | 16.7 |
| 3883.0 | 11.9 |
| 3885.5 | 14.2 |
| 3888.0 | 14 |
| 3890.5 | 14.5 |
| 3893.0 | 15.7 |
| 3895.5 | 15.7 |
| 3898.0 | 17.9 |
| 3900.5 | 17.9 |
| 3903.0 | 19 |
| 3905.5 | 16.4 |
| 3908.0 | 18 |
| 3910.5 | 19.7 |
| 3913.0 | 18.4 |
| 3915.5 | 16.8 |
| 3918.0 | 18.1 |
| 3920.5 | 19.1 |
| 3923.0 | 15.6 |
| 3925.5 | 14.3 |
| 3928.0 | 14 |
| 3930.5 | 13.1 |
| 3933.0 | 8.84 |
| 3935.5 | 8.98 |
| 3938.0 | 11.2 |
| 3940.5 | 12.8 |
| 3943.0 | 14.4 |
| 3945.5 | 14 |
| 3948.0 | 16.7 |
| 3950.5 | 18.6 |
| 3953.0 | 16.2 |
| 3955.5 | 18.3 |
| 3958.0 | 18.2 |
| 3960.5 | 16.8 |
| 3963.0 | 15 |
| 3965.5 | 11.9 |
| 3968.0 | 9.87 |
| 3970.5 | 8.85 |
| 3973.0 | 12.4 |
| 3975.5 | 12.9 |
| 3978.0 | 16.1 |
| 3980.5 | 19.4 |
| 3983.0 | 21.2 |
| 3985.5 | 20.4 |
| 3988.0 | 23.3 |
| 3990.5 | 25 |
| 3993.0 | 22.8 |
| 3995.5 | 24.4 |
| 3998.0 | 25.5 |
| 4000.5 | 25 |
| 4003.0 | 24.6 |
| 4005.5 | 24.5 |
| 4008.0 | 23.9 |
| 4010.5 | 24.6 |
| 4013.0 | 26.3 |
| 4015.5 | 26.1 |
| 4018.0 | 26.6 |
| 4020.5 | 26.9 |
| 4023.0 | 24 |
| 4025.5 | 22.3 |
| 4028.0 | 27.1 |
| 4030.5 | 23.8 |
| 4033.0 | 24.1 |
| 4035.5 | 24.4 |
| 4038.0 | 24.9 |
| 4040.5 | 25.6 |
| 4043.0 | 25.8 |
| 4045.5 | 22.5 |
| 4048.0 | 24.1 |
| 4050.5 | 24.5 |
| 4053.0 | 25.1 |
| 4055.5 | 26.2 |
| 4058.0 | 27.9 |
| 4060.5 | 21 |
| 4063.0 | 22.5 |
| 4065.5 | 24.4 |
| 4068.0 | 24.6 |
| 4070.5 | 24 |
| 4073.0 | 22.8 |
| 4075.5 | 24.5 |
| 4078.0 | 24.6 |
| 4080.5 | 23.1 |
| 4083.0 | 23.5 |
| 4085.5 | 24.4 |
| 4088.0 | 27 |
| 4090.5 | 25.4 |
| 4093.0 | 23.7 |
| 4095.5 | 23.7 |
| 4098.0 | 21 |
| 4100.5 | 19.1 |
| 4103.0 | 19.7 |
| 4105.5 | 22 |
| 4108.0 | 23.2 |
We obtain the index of 1.8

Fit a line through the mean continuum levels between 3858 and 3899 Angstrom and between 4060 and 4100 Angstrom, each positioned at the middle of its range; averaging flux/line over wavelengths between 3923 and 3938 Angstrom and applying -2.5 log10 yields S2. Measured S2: 0.36 mag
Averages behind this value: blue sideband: 14.4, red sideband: 23.7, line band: 12.1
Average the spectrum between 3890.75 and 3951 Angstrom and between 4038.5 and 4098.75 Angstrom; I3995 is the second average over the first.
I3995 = 1.6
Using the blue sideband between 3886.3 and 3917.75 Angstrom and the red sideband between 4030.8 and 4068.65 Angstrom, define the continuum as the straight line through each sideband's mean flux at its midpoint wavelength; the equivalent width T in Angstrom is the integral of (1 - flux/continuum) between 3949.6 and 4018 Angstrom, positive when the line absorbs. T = 4.7 Angstrom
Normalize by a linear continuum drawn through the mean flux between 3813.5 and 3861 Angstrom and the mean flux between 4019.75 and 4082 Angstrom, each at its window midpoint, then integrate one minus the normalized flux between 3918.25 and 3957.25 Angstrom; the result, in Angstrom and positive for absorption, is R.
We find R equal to 7.1 Angstrom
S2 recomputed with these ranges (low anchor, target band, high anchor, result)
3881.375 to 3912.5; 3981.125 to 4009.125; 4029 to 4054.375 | -0.08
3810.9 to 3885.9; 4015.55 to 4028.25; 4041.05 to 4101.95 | -0.18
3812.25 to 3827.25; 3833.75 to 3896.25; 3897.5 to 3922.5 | 0.16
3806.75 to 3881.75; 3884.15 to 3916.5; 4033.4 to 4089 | -0.05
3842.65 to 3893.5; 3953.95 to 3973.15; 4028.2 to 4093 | 0.33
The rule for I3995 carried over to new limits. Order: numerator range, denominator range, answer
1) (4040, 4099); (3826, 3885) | 1.93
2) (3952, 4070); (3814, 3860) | 1.87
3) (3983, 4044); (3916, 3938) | 1.76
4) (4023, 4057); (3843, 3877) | 1.78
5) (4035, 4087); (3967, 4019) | 1.15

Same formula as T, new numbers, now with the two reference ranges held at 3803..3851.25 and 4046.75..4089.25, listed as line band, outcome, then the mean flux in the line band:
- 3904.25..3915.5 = -0.95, 18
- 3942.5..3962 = 2.04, 16.7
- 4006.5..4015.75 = -1.52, 25.1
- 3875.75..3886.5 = 1.34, 13.3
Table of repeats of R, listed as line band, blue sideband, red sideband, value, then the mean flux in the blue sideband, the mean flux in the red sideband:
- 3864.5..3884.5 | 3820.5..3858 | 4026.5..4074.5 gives -0.6 Angstrom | 11.4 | 24.5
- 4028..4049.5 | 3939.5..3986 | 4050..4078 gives -2.4 Angstrom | 15.4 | 24.3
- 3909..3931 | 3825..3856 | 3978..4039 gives 0.8 Angstrom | 11.4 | 24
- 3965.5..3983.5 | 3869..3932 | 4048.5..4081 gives 5.2 Angstrom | 15.7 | 24.3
